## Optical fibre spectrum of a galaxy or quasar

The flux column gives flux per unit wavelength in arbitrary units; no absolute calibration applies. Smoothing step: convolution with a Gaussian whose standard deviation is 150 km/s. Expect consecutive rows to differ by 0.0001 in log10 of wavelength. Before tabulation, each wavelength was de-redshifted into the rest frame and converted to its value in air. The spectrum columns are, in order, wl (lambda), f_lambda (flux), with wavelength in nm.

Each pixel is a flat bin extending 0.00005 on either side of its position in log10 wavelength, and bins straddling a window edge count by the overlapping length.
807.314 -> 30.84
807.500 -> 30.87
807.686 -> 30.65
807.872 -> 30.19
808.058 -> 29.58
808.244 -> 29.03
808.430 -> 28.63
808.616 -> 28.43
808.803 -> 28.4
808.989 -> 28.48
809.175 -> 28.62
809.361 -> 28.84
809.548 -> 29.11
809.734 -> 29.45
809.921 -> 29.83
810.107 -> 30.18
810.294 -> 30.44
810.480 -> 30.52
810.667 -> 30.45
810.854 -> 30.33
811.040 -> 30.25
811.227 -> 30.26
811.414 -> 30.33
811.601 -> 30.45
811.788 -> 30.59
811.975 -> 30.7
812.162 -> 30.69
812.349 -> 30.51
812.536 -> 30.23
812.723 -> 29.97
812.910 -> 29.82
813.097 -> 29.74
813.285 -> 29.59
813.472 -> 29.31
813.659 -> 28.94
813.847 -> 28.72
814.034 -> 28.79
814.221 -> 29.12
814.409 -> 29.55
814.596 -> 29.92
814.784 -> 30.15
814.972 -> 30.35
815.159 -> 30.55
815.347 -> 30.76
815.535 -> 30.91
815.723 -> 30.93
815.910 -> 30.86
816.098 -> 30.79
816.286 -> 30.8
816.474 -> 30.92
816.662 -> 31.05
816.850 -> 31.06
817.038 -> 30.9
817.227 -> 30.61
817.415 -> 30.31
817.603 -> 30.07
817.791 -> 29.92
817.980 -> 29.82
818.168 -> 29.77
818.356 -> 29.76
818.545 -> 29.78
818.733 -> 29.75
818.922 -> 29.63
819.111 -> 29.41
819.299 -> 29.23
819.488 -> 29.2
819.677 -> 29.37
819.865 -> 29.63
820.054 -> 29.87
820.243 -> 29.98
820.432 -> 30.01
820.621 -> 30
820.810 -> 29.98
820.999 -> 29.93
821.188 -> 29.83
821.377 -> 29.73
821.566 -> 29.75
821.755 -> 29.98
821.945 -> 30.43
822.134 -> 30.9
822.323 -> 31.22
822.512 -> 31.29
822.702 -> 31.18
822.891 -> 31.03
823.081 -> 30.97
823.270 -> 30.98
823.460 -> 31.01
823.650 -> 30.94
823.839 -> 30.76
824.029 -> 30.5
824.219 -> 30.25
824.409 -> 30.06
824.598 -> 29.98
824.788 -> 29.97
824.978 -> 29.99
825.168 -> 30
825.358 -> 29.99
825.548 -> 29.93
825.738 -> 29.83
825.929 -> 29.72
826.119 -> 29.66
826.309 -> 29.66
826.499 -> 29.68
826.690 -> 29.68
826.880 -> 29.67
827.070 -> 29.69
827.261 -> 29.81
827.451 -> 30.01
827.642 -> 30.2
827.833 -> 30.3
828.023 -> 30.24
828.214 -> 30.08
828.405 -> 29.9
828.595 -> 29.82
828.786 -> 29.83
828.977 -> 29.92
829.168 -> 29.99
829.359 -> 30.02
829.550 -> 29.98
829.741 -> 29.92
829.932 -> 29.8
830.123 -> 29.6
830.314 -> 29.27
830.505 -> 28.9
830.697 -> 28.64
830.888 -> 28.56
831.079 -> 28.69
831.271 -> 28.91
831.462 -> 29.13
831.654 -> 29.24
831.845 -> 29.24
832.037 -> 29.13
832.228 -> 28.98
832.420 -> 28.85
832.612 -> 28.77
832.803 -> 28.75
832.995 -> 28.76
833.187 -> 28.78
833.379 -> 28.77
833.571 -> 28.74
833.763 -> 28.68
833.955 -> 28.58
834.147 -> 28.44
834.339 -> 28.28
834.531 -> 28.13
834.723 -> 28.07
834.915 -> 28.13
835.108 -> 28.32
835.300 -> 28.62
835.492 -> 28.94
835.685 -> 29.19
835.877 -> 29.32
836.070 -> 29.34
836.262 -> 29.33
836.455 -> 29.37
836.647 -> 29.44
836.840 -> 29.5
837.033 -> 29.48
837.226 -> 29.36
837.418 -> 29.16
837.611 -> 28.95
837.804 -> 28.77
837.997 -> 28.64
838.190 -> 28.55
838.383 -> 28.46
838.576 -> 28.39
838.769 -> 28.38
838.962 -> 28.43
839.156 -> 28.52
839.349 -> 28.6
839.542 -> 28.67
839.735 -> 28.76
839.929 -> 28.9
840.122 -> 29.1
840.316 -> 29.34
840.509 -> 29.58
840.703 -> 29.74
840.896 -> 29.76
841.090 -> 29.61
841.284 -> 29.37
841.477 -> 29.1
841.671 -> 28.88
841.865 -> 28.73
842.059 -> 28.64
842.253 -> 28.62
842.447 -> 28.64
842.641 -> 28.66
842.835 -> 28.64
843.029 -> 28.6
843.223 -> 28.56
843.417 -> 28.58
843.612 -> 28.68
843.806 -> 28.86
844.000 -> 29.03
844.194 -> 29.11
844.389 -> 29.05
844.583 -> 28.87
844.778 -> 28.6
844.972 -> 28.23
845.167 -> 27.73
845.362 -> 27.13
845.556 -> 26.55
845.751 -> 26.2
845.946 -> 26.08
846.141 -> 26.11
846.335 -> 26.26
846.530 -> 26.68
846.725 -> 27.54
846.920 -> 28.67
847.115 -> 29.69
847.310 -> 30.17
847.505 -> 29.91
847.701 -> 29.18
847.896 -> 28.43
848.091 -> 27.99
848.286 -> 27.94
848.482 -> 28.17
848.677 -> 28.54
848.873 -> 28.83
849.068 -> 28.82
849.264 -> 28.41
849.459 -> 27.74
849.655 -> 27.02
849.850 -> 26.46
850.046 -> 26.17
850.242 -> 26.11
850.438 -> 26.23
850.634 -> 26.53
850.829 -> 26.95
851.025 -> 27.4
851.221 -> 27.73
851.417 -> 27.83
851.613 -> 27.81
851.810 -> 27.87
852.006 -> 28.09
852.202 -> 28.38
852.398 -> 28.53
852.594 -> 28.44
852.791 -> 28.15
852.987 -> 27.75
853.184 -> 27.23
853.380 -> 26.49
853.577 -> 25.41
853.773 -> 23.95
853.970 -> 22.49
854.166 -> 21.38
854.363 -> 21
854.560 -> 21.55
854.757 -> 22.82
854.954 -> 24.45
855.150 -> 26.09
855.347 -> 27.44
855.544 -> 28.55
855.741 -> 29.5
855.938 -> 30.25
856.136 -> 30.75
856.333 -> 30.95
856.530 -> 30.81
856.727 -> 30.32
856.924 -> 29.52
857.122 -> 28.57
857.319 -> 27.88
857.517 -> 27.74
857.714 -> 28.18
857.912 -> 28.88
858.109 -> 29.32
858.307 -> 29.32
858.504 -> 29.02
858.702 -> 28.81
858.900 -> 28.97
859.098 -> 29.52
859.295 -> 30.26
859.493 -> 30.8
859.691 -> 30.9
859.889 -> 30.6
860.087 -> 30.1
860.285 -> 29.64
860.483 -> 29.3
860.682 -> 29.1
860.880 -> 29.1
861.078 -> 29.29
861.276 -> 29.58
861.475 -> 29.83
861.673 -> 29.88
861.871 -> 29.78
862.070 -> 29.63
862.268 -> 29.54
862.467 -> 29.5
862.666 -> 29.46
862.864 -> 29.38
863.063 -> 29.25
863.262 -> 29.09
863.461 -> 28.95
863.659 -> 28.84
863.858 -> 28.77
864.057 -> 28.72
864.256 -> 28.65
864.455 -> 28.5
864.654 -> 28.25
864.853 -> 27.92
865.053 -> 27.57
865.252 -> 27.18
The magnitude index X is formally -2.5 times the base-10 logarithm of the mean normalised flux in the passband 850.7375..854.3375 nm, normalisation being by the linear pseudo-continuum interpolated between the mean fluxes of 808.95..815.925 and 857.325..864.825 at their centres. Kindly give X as 0.11 mag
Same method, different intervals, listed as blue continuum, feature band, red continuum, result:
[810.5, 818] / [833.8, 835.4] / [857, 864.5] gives 0.05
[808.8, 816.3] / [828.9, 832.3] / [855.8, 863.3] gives 0.02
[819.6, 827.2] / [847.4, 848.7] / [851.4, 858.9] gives -0.02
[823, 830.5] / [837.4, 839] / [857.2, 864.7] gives 0.04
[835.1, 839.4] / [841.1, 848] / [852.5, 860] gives 0.00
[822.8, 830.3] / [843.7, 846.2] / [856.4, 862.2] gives 0.07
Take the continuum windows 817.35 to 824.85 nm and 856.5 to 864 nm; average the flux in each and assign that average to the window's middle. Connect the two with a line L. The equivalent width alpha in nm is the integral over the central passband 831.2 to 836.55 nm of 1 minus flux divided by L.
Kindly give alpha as 0.20 nm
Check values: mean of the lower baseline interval 30.2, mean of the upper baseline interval 29.4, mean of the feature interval 28.8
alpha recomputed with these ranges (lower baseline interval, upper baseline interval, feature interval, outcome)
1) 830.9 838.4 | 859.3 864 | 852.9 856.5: 0.405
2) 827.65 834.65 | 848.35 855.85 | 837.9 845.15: -0.228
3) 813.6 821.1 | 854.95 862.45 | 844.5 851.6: 0.439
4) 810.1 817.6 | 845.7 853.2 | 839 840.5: -0.023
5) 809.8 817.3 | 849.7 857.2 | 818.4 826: -0.158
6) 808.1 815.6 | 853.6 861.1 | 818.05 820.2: -0.007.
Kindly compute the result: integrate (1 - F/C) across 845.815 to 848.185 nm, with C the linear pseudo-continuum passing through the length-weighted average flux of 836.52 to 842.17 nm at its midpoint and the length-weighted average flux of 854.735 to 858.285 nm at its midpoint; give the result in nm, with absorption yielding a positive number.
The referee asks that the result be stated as 0.06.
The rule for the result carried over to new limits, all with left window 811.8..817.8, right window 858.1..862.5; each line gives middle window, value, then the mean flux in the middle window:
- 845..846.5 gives 0.16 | 26.7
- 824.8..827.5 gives 0.02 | 29.8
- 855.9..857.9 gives 0.02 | 29.4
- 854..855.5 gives 0.31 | 23.7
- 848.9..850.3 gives 0.11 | 27.4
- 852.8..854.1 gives 0.18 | 25.6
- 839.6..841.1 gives 0.03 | 29.3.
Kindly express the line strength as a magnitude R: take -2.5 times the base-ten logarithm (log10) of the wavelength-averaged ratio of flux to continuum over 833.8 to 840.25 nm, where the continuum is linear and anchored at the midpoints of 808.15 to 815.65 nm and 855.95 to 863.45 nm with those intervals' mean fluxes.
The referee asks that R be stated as 0.03 mag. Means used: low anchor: 29.8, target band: 28.8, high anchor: 29.5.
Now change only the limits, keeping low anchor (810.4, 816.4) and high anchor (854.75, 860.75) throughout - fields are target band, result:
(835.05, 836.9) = 0.02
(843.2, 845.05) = 0.02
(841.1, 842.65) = 0.02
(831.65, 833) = 0.03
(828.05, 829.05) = -0.01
